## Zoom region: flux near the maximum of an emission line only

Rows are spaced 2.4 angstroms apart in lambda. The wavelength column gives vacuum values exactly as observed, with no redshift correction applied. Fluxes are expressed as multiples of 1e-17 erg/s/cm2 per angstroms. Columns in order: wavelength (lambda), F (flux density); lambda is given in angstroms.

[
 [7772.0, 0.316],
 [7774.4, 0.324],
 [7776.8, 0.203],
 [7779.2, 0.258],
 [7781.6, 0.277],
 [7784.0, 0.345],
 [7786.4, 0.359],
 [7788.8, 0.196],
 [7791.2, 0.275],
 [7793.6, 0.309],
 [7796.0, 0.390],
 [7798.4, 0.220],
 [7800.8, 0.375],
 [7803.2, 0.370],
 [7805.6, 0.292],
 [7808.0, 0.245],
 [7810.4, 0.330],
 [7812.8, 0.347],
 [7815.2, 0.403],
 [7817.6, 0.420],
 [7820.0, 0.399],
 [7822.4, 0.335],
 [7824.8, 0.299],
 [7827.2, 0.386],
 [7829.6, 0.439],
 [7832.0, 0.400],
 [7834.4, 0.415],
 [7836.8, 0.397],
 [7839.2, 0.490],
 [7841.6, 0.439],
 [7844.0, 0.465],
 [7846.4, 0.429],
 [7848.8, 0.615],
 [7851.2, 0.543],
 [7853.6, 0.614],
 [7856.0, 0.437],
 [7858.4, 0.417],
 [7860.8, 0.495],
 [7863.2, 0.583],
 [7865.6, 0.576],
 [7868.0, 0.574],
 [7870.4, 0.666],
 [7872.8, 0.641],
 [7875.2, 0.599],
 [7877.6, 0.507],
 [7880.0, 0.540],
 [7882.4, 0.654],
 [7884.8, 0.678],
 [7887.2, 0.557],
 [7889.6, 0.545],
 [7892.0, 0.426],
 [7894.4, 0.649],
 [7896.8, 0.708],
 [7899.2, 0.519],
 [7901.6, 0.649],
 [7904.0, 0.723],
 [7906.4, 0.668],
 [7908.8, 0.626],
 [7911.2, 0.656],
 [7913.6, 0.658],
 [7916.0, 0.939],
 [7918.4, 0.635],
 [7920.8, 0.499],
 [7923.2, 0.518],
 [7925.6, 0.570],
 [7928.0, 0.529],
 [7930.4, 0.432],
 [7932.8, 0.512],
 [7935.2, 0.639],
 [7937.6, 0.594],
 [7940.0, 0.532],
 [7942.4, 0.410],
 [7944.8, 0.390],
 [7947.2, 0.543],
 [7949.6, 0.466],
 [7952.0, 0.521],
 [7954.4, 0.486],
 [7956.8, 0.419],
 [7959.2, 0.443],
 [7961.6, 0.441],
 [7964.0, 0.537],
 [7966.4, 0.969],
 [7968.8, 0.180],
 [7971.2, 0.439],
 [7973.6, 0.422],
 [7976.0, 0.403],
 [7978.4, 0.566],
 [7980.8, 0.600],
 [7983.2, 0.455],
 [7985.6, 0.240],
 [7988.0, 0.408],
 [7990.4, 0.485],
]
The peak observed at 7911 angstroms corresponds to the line Mg II 2798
